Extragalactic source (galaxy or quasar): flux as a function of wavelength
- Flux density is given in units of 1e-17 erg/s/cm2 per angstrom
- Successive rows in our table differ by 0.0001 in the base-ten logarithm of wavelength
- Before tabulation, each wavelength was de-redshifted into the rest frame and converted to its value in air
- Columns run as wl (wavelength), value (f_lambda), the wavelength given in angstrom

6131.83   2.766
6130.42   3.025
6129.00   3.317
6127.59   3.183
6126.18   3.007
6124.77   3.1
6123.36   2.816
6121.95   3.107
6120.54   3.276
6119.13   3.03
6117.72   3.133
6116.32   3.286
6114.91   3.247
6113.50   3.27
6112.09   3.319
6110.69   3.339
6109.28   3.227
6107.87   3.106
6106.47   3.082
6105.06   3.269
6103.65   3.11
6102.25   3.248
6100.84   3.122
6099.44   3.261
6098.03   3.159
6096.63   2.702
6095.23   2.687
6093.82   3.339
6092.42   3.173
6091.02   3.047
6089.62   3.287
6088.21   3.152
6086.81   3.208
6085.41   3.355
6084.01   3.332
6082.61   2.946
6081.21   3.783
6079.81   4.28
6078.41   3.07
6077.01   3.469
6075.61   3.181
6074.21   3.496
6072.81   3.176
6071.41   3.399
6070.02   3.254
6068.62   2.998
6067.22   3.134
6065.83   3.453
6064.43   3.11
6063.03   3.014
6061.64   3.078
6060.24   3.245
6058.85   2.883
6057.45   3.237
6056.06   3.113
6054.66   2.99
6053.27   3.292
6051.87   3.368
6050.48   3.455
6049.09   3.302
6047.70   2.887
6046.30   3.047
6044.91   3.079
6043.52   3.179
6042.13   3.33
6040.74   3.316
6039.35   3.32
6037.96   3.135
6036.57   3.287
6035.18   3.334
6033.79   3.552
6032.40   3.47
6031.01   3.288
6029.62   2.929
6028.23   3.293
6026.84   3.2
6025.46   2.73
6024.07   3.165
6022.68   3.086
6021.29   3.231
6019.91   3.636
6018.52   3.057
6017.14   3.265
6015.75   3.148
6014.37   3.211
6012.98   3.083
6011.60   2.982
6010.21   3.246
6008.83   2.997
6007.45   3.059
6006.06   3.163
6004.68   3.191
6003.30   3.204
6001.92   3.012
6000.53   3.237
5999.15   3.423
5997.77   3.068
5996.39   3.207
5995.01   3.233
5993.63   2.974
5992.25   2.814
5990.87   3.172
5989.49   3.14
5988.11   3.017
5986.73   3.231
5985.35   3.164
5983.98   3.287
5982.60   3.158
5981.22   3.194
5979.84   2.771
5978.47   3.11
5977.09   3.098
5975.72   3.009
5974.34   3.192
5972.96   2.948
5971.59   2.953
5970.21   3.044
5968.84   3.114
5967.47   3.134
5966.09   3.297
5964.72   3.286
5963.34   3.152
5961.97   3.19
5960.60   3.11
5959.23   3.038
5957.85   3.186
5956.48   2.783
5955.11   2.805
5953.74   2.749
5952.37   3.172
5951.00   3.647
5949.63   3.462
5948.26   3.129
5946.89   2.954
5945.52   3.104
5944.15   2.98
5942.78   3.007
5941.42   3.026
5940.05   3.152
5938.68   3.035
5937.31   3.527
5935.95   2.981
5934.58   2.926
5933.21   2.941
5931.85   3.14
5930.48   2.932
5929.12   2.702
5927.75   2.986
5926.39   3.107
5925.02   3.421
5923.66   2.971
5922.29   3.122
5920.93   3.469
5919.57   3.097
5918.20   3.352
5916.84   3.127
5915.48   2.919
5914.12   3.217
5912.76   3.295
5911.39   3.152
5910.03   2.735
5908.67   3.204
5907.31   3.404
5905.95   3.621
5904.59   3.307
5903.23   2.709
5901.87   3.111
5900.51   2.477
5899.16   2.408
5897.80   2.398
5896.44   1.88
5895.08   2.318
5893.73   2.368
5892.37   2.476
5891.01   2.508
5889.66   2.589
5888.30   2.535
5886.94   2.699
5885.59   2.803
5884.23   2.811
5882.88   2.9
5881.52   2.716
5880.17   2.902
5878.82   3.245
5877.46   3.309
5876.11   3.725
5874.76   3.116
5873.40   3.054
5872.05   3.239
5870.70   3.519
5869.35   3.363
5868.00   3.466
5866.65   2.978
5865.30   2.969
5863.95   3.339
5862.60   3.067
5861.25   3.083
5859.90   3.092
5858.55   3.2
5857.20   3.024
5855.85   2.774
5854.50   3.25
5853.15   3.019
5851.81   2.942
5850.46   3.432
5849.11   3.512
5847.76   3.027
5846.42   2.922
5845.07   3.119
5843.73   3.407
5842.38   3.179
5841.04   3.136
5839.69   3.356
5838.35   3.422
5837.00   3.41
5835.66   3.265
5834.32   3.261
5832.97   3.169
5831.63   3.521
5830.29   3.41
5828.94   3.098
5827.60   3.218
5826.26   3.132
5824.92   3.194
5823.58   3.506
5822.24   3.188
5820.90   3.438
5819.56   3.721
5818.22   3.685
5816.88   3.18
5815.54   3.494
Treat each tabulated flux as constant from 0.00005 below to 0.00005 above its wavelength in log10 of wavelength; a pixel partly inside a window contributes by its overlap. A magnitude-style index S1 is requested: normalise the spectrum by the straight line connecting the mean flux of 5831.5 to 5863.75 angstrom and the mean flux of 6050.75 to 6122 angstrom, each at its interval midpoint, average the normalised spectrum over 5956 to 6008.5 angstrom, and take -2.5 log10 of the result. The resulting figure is 0.03 mag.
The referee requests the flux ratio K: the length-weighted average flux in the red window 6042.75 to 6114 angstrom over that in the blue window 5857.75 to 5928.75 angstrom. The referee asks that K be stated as 1.1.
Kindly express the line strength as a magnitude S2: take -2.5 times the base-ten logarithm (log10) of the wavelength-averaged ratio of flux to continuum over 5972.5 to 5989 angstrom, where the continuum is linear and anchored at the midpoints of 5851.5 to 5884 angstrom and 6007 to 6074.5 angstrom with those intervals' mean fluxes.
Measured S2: 0.03 mag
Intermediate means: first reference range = 3.14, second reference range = 3.19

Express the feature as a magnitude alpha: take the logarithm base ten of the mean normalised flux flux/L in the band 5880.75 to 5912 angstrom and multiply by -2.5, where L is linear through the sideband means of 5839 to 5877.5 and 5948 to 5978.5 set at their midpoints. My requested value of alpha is 0.15 mag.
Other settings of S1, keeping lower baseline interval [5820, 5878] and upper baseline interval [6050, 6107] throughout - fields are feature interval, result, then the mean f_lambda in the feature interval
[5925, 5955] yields 0.05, 3.08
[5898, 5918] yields 0.06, 3.04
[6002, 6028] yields 0.03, 3.15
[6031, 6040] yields -0.04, 3.34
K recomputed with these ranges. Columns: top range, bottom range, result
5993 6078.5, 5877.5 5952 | 1.08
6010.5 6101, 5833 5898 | 1.06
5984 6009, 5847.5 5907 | 1.06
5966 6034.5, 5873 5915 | 1.10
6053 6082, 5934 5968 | 1.05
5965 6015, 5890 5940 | 1.05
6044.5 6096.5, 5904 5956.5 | 1.03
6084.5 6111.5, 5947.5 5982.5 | 1.02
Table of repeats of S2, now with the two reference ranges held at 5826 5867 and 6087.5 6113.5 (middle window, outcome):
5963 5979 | 0.020 mag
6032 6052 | -0.037 mag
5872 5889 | 0.066 mag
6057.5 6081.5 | -0.044 mag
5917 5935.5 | 0.030 mag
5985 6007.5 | 0.010 mag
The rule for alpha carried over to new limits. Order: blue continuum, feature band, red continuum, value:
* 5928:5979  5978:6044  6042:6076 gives -0.01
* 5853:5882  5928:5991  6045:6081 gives 0.04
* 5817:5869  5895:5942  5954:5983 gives 0.04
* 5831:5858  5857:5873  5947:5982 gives 0.00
